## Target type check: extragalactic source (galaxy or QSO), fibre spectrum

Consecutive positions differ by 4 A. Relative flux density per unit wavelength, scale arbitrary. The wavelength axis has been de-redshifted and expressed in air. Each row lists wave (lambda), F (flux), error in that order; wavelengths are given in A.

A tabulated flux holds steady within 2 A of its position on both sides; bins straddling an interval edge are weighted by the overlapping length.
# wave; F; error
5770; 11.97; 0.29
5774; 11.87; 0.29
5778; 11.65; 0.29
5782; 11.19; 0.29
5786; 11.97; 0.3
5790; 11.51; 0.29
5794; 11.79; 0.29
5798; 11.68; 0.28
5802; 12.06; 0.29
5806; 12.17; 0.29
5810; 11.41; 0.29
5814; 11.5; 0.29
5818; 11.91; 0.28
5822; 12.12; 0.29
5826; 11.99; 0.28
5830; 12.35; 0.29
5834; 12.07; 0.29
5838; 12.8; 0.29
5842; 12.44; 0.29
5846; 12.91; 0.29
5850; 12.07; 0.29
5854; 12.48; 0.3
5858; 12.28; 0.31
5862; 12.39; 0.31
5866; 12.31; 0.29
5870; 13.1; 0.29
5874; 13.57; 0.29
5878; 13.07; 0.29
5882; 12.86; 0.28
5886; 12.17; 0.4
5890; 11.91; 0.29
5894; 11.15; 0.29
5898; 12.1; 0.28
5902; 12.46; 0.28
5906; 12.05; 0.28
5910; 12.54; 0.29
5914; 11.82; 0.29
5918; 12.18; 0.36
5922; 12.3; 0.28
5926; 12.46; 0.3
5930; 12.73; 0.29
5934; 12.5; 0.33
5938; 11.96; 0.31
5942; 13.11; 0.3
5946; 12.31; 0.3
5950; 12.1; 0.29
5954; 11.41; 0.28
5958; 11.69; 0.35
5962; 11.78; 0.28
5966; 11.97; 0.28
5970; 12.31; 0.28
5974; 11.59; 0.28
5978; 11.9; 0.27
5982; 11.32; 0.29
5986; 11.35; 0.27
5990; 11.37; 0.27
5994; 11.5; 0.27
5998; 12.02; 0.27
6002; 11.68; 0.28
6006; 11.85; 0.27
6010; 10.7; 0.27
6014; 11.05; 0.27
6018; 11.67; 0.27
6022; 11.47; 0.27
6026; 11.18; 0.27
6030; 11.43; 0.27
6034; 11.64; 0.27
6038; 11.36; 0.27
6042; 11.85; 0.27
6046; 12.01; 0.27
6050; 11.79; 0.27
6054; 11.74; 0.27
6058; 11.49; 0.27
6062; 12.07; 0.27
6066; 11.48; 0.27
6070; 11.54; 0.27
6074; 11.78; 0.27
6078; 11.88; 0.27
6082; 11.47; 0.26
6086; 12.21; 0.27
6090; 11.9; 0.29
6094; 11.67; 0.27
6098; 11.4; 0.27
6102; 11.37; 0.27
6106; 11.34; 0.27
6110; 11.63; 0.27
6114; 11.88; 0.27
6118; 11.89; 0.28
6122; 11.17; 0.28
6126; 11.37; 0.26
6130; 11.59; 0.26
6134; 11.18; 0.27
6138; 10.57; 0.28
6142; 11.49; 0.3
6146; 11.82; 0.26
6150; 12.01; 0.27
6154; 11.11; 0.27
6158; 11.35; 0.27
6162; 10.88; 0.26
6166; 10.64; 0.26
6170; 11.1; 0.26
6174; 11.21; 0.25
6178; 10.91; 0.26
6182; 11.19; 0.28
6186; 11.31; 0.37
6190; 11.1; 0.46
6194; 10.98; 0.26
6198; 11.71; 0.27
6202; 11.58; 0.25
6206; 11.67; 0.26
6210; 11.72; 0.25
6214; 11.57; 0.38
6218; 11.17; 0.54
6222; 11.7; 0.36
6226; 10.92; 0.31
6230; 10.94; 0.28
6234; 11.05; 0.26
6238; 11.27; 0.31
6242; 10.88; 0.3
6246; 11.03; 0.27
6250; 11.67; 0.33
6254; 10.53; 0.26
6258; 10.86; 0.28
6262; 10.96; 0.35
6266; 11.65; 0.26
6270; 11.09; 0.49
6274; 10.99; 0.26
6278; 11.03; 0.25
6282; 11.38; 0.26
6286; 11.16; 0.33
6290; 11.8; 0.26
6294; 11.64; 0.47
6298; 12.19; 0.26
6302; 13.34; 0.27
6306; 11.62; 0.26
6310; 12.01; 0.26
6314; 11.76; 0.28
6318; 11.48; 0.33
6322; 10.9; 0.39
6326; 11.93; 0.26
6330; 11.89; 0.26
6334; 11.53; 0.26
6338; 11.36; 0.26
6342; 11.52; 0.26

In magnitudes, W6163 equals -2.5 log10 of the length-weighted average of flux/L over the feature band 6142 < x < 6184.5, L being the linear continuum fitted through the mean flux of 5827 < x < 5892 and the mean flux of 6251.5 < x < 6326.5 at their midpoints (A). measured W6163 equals 0.05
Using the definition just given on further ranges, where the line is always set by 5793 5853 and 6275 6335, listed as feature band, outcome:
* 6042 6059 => 0.01 mag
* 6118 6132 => 0.04 mag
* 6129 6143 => 0.06 mag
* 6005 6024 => 0.06 mag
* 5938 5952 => -0.04 mag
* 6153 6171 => 0.08 mag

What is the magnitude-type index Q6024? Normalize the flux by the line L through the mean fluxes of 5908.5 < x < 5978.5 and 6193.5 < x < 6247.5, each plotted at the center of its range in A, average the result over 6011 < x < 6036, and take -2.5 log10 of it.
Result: 0.05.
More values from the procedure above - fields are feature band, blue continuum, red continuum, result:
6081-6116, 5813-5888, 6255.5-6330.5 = 0.03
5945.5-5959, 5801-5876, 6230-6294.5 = 0.01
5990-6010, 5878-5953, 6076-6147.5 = 0.03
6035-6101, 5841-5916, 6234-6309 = 0.02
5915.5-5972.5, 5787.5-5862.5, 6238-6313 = -0.02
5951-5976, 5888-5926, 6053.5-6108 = 0.01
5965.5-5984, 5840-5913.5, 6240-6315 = 0.03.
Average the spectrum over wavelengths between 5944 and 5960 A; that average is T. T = 11.9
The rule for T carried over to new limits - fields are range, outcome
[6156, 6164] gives 11.1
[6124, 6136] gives 11.4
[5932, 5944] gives 12.5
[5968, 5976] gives 11.9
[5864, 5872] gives 12.7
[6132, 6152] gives 11.4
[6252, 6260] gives 10.7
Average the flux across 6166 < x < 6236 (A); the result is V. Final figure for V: 11.3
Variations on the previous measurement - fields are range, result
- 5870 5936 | 12.4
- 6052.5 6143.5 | 11.6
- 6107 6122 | 11.7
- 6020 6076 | 11.6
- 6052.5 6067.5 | 11.7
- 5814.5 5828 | 12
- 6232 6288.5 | 11.1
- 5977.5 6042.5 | 11.5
